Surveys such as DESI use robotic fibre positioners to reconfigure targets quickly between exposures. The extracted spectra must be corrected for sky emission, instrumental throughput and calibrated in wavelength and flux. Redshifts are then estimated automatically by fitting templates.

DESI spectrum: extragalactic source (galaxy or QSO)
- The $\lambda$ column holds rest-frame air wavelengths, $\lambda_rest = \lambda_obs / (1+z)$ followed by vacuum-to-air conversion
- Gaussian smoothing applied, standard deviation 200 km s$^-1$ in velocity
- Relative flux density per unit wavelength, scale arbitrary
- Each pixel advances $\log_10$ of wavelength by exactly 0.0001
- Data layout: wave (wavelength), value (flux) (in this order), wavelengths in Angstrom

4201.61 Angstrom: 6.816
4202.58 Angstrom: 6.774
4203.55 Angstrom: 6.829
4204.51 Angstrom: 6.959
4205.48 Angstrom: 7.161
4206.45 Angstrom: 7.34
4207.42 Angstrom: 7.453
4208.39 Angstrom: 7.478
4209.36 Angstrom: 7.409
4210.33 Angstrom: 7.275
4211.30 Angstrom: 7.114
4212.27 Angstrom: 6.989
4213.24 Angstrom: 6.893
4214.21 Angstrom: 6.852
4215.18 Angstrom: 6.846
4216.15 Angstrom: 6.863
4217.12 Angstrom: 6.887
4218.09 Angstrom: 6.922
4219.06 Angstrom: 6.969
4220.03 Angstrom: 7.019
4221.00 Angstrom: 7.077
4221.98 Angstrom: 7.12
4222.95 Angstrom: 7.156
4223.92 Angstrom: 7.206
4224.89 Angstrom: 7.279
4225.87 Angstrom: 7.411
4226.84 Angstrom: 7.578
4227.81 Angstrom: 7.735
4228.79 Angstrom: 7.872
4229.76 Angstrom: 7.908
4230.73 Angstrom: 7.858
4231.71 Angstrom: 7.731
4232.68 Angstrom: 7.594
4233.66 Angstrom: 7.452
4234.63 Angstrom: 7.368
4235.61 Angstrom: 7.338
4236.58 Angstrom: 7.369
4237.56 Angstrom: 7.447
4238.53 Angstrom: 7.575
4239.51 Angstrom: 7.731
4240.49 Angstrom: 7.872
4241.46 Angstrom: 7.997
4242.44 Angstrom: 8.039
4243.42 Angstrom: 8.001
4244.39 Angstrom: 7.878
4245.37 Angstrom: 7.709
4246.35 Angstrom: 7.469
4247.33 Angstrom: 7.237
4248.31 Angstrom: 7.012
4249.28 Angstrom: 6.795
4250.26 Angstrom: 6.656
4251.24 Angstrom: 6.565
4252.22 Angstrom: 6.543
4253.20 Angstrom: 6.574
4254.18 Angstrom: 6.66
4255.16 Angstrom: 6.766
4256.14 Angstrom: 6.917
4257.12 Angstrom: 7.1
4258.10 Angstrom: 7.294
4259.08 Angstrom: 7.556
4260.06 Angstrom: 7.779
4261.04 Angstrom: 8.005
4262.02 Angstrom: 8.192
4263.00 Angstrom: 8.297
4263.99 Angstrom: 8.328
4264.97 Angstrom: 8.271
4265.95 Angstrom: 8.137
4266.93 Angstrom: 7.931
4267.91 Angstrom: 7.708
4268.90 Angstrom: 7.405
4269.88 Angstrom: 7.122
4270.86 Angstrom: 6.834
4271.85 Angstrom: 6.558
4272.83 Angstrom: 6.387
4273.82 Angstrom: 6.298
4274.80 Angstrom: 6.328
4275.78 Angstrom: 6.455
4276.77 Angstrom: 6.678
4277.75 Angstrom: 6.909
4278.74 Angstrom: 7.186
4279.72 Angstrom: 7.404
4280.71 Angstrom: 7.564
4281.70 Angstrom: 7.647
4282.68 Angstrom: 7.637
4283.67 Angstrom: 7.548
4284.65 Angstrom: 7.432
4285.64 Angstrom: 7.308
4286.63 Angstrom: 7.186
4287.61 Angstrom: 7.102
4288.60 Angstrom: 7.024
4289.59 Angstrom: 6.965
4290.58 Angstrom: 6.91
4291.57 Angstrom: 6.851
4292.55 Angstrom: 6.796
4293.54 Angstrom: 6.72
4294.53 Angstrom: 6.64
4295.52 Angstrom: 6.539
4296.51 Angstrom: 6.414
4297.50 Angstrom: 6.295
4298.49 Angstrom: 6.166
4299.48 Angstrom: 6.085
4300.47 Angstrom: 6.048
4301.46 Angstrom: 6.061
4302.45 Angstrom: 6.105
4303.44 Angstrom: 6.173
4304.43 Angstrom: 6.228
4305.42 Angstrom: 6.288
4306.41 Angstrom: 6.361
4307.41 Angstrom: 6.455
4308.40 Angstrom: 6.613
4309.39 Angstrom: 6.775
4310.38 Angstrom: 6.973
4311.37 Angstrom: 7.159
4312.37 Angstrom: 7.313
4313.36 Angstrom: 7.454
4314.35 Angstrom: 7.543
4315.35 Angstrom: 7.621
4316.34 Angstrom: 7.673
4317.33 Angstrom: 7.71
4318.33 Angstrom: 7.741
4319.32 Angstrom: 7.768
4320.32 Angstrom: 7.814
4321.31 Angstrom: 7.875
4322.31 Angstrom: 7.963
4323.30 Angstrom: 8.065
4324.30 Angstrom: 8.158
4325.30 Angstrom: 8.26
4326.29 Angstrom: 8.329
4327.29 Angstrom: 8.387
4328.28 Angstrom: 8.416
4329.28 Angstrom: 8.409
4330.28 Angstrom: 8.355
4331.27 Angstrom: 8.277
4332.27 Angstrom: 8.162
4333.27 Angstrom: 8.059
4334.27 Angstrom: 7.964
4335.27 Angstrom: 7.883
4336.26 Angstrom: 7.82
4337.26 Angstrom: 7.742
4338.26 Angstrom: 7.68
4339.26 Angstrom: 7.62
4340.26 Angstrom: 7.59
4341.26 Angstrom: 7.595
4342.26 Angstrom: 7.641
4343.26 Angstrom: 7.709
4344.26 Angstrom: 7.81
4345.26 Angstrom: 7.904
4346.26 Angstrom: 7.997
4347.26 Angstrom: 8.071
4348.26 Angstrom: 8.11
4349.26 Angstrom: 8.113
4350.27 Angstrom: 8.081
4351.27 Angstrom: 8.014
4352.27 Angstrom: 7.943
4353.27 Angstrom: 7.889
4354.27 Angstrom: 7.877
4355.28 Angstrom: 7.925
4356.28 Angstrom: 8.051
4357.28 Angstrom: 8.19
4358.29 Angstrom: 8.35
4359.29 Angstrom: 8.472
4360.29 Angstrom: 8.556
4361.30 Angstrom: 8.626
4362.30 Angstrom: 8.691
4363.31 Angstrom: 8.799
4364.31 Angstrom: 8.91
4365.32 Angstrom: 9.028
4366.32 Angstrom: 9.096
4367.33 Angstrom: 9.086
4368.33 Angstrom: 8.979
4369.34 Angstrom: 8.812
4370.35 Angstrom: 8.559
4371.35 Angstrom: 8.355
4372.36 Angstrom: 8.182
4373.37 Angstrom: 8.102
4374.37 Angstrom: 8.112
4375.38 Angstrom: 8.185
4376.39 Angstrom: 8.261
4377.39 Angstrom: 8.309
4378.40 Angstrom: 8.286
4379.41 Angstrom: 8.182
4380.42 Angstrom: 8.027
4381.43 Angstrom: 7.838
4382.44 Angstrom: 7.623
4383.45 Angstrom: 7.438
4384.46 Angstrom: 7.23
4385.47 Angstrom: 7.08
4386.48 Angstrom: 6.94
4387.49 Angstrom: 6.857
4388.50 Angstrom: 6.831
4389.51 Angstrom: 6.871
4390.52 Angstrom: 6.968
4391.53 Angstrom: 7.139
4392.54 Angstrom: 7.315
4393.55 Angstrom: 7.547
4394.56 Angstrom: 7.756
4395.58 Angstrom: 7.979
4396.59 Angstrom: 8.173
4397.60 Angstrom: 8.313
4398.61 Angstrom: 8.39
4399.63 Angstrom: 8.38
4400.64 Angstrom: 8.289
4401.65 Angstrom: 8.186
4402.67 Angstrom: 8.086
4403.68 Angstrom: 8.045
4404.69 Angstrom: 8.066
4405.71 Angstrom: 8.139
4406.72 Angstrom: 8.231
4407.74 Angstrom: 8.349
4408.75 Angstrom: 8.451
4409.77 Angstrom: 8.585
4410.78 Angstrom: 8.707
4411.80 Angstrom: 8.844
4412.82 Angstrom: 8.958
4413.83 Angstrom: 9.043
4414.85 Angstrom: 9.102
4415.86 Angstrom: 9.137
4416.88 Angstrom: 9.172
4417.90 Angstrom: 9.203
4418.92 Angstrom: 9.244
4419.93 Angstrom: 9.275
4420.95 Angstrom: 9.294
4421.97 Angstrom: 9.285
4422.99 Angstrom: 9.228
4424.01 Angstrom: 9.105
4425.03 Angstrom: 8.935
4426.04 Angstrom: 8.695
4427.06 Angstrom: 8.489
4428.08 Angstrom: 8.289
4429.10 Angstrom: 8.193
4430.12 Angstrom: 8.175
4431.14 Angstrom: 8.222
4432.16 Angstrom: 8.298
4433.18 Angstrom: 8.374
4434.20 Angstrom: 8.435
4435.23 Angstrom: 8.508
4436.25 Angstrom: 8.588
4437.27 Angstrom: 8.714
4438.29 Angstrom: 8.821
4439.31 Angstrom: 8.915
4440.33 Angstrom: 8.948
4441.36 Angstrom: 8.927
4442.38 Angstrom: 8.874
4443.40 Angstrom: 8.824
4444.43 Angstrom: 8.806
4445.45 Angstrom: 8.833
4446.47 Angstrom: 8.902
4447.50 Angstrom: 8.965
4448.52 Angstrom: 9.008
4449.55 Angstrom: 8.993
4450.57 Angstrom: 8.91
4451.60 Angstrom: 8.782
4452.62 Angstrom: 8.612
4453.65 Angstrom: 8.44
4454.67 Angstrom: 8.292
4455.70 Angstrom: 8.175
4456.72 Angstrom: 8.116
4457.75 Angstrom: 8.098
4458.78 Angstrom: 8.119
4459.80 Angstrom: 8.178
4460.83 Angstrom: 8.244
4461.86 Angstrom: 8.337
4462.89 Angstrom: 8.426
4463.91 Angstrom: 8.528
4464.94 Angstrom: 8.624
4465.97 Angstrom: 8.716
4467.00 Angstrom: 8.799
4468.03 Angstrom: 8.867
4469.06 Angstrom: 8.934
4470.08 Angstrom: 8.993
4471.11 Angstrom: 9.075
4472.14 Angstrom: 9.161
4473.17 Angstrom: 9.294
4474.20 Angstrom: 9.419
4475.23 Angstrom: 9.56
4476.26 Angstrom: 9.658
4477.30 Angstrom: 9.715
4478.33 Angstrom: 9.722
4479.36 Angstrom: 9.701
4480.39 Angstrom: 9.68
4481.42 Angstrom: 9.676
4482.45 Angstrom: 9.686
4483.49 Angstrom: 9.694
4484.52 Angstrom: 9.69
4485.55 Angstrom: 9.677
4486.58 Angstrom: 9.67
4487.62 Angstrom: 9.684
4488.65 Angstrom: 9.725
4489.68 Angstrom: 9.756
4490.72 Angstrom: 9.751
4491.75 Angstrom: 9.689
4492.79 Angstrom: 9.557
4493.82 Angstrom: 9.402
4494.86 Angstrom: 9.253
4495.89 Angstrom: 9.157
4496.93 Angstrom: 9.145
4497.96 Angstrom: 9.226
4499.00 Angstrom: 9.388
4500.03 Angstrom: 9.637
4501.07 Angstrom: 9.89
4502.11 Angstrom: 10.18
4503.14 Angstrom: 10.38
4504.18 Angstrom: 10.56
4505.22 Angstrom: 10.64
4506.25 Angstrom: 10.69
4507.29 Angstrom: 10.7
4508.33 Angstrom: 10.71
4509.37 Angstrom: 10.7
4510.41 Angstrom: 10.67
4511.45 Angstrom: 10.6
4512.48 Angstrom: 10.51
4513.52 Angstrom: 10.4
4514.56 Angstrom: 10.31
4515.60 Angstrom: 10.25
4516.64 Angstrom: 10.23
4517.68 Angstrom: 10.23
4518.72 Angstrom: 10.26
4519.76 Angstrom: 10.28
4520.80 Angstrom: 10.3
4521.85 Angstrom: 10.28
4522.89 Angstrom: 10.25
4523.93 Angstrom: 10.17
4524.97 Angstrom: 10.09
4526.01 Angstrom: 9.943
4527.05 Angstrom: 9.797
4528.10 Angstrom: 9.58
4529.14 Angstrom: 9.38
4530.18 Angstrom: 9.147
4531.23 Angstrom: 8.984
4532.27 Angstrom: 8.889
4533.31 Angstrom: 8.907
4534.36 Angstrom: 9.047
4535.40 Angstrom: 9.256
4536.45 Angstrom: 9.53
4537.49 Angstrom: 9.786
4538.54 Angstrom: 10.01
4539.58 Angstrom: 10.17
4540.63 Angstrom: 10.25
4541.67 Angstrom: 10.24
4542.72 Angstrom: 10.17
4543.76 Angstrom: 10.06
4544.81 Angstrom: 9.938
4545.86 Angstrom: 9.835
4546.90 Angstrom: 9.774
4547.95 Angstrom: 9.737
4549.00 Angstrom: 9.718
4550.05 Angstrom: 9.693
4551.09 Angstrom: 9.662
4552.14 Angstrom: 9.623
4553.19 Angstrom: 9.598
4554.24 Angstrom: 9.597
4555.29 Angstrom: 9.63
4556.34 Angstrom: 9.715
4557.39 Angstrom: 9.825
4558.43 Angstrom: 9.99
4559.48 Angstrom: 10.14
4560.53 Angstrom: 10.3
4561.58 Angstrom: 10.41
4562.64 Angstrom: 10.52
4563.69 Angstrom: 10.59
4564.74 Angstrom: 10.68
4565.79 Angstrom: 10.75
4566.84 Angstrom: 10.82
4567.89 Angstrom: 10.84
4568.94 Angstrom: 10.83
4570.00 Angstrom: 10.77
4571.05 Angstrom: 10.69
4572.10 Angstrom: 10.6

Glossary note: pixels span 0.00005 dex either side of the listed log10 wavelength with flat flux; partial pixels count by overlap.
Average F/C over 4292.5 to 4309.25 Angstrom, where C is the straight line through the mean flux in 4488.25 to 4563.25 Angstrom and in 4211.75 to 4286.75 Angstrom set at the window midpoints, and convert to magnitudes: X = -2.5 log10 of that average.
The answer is 0.22 mag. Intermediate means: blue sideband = 7.32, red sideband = 9.91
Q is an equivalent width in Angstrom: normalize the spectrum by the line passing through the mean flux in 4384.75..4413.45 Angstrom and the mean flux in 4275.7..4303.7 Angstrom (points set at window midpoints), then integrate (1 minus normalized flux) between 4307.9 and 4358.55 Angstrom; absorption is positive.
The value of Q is -4.1 Angstrom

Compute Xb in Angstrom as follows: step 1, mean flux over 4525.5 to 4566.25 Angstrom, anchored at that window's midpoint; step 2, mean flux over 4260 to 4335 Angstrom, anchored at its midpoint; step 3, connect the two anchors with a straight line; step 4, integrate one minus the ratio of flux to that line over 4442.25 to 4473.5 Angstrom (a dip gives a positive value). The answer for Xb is 0.87 Angstrom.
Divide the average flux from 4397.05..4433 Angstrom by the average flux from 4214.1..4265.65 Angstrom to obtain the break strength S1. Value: 1.2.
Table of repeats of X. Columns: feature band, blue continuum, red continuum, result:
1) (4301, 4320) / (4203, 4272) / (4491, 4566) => 0.15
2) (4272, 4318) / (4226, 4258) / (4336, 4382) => 0.13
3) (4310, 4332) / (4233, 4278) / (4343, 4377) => 0.01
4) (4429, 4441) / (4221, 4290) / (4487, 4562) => 0.06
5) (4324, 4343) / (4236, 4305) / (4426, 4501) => -0.04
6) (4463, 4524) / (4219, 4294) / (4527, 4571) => -0.04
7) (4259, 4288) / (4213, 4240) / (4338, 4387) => 0.03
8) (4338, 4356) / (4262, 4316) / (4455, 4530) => -0.02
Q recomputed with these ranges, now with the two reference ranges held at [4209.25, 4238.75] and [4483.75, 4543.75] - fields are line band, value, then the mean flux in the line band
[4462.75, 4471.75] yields 0.7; 8.8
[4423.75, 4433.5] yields 0.7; 8.47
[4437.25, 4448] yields 0.5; 8.87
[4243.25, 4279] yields 1.9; 7.22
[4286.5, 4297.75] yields 1.6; 6.79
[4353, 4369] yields 0.0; 8.54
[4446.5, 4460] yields 1.2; 8.54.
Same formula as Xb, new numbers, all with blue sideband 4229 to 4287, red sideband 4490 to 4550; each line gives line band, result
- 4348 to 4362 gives 0.2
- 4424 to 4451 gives 1.3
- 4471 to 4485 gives -0.1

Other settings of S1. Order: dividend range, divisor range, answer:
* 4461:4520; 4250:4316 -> 1.38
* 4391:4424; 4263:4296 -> 1.19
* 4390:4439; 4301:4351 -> 1.12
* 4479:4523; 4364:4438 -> 1.20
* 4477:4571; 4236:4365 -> 1.33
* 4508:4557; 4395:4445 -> 1.15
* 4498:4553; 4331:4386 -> 1.23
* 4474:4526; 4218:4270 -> 1.34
